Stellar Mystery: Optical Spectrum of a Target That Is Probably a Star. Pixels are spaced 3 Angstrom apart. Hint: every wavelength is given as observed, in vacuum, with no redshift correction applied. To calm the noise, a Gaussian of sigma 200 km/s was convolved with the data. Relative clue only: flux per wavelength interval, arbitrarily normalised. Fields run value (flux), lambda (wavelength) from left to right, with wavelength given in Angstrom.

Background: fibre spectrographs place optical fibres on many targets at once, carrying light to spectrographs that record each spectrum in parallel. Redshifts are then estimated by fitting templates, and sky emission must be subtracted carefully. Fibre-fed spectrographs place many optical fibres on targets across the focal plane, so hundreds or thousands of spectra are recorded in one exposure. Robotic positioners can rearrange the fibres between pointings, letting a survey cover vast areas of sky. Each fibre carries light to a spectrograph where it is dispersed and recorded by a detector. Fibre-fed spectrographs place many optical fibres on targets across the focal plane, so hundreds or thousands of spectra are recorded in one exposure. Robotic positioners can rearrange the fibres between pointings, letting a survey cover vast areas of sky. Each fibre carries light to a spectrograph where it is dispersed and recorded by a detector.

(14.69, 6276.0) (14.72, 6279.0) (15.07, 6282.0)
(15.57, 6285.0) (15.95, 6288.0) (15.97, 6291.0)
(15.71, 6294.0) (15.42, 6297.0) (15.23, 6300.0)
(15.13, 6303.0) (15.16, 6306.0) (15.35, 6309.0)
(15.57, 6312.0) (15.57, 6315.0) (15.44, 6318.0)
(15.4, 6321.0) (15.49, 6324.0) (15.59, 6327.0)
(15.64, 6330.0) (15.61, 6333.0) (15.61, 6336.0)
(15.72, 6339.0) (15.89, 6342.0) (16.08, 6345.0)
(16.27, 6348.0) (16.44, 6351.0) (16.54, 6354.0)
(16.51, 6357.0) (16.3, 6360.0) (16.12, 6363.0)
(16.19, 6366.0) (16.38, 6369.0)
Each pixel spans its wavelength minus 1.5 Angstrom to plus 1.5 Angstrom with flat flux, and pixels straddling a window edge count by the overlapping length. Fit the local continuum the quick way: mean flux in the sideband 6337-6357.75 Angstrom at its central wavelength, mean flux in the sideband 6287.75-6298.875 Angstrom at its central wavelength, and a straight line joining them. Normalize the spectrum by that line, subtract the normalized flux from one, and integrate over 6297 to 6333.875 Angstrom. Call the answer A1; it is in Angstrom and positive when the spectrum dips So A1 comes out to 1.1 Angstrom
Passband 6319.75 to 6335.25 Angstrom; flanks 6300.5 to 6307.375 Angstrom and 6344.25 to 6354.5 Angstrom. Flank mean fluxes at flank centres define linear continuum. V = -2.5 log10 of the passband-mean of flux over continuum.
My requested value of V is 0.01 mag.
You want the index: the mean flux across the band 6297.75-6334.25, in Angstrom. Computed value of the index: 15.4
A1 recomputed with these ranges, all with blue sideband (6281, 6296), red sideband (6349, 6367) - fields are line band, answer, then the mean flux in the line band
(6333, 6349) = 0.3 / 15.9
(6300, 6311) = 0.4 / 15.2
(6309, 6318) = 0.2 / 15.5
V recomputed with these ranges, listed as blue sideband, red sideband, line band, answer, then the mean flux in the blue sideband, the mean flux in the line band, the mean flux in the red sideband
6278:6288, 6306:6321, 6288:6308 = -0.01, 15.3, 15.5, 15.4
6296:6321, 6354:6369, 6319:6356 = 0.00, 15.4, 15.9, 16.3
